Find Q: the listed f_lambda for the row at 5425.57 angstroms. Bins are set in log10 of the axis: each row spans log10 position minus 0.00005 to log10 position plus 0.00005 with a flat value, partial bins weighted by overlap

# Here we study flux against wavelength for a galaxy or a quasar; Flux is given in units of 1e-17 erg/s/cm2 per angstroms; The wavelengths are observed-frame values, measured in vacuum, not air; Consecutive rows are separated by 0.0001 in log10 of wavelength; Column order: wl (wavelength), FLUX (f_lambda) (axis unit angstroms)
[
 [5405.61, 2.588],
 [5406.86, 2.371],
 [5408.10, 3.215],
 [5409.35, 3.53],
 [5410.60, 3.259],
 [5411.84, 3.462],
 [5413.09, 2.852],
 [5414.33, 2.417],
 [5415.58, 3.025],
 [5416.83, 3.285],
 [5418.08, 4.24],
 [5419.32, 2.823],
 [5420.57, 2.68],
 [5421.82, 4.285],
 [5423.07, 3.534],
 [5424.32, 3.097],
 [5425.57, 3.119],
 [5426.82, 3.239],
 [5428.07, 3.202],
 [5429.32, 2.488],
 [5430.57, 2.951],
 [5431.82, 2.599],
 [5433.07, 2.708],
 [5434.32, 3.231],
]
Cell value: 3.119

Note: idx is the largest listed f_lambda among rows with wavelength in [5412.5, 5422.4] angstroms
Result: 4.285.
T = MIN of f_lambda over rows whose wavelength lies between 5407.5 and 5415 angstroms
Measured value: 2.417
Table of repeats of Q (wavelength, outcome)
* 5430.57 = 2.951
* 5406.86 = 2.371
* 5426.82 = 3.239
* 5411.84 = 3.462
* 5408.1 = 3.215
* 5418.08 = 4.24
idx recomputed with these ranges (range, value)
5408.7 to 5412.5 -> 3.53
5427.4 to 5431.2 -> 3.202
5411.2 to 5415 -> 3.462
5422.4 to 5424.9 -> 3.534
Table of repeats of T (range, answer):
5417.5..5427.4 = 2.68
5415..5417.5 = 3.025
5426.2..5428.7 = 3.202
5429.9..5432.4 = 2.599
